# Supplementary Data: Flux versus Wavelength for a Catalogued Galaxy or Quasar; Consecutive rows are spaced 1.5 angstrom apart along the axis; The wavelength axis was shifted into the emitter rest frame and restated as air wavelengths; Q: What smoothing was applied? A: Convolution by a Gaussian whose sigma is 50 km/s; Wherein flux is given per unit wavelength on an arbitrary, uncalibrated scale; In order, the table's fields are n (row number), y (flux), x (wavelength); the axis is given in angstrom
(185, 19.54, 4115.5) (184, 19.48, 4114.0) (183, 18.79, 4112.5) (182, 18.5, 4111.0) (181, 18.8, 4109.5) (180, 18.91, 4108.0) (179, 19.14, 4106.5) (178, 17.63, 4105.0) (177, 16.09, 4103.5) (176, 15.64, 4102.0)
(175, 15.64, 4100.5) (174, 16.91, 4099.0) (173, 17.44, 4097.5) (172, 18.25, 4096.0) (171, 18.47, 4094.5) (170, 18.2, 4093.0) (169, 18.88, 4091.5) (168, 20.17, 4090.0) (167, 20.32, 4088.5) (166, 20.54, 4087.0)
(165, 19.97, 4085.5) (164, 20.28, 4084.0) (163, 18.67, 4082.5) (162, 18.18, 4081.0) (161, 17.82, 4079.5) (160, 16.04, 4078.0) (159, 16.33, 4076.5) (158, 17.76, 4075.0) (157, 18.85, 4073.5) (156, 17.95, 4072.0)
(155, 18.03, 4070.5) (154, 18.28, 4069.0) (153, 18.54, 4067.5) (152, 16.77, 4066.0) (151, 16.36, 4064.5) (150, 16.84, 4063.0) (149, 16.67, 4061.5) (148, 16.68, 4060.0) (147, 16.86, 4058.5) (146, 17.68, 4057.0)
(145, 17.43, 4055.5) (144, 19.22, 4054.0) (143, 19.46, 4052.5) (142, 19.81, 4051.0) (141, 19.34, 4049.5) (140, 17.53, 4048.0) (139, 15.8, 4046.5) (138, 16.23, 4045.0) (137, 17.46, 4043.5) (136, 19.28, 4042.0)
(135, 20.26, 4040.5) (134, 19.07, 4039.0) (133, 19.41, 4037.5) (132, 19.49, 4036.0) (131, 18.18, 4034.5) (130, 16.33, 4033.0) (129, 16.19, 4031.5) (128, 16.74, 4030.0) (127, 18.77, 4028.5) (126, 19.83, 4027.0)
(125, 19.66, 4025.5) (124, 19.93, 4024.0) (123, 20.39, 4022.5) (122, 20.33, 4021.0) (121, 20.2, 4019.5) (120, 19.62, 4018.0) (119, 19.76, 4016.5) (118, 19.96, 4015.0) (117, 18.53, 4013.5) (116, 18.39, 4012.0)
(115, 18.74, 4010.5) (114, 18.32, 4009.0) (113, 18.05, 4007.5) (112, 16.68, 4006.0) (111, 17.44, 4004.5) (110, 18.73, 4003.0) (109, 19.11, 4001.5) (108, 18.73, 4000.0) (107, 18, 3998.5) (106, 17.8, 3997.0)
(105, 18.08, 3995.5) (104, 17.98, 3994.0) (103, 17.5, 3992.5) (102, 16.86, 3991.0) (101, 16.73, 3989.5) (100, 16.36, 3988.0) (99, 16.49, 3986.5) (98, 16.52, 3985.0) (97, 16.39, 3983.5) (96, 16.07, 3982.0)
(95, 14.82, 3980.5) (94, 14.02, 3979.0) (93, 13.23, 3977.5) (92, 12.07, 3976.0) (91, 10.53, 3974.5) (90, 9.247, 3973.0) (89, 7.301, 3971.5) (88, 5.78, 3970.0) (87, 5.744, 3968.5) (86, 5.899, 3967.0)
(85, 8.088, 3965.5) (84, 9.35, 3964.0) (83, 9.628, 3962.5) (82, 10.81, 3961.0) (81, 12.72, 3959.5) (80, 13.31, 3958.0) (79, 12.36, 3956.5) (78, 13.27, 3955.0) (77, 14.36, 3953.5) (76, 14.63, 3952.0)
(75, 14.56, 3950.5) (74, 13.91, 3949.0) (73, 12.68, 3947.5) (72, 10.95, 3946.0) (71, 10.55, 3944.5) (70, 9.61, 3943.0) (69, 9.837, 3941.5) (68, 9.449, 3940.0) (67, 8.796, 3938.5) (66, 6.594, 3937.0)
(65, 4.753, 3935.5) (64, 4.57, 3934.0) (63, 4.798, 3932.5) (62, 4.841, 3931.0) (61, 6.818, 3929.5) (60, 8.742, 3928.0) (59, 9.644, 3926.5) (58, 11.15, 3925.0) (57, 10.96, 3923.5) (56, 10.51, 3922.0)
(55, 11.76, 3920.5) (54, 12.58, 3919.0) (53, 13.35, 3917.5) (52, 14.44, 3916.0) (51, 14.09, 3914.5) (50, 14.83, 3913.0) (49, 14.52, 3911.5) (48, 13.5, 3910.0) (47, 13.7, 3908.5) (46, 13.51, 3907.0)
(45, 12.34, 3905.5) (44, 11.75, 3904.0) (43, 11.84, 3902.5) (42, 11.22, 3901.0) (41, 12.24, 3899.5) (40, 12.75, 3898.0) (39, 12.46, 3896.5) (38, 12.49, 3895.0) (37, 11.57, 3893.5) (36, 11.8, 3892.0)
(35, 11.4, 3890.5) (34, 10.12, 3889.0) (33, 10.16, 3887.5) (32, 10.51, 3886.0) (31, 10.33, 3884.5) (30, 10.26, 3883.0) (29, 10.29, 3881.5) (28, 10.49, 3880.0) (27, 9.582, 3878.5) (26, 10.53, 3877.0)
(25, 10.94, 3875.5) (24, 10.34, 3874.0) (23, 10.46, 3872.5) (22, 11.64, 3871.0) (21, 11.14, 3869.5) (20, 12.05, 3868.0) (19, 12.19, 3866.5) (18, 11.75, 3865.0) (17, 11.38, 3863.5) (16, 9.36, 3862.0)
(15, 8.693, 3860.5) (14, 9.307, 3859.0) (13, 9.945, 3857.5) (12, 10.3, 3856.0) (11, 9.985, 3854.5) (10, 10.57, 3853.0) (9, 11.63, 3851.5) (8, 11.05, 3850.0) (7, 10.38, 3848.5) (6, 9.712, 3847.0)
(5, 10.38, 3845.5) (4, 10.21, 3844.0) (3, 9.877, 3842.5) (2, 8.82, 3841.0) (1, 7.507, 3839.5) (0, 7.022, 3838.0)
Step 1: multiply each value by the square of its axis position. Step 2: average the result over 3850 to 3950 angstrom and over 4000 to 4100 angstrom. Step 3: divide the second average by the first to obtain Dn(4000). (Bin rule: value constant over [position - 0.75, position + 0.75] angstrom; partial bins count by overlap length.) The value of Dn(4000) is 1.84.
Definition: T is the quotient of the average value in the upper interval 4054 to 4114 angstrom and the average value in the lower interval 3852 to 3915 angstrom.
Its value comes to 1.58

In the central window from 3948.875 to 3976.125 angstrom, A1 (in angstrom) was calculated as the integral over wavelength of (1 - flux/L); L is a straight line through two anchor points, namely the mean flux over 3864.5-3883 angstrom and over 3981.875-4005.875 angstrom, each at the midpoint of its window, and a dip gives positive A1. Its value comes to 8.8 angstrom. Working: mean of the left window 10.9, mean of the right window 17.4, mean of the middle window 10.6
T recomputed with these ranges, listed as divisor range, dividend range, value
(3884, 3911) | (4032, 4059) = 1.53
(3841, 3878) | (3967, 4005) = 1.39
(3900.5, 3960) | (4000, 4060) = 1.66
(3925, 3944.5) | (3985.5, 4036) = 2.40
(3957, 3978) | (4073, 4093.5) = 1.96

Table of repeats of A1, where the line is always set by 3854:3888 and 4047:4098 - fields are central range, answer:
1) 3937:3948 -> 2.74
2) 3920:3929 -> 1.59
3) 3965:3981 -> 5.33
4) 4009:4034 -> -4.12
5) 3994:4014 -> -3.33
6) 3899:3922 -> -1.81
